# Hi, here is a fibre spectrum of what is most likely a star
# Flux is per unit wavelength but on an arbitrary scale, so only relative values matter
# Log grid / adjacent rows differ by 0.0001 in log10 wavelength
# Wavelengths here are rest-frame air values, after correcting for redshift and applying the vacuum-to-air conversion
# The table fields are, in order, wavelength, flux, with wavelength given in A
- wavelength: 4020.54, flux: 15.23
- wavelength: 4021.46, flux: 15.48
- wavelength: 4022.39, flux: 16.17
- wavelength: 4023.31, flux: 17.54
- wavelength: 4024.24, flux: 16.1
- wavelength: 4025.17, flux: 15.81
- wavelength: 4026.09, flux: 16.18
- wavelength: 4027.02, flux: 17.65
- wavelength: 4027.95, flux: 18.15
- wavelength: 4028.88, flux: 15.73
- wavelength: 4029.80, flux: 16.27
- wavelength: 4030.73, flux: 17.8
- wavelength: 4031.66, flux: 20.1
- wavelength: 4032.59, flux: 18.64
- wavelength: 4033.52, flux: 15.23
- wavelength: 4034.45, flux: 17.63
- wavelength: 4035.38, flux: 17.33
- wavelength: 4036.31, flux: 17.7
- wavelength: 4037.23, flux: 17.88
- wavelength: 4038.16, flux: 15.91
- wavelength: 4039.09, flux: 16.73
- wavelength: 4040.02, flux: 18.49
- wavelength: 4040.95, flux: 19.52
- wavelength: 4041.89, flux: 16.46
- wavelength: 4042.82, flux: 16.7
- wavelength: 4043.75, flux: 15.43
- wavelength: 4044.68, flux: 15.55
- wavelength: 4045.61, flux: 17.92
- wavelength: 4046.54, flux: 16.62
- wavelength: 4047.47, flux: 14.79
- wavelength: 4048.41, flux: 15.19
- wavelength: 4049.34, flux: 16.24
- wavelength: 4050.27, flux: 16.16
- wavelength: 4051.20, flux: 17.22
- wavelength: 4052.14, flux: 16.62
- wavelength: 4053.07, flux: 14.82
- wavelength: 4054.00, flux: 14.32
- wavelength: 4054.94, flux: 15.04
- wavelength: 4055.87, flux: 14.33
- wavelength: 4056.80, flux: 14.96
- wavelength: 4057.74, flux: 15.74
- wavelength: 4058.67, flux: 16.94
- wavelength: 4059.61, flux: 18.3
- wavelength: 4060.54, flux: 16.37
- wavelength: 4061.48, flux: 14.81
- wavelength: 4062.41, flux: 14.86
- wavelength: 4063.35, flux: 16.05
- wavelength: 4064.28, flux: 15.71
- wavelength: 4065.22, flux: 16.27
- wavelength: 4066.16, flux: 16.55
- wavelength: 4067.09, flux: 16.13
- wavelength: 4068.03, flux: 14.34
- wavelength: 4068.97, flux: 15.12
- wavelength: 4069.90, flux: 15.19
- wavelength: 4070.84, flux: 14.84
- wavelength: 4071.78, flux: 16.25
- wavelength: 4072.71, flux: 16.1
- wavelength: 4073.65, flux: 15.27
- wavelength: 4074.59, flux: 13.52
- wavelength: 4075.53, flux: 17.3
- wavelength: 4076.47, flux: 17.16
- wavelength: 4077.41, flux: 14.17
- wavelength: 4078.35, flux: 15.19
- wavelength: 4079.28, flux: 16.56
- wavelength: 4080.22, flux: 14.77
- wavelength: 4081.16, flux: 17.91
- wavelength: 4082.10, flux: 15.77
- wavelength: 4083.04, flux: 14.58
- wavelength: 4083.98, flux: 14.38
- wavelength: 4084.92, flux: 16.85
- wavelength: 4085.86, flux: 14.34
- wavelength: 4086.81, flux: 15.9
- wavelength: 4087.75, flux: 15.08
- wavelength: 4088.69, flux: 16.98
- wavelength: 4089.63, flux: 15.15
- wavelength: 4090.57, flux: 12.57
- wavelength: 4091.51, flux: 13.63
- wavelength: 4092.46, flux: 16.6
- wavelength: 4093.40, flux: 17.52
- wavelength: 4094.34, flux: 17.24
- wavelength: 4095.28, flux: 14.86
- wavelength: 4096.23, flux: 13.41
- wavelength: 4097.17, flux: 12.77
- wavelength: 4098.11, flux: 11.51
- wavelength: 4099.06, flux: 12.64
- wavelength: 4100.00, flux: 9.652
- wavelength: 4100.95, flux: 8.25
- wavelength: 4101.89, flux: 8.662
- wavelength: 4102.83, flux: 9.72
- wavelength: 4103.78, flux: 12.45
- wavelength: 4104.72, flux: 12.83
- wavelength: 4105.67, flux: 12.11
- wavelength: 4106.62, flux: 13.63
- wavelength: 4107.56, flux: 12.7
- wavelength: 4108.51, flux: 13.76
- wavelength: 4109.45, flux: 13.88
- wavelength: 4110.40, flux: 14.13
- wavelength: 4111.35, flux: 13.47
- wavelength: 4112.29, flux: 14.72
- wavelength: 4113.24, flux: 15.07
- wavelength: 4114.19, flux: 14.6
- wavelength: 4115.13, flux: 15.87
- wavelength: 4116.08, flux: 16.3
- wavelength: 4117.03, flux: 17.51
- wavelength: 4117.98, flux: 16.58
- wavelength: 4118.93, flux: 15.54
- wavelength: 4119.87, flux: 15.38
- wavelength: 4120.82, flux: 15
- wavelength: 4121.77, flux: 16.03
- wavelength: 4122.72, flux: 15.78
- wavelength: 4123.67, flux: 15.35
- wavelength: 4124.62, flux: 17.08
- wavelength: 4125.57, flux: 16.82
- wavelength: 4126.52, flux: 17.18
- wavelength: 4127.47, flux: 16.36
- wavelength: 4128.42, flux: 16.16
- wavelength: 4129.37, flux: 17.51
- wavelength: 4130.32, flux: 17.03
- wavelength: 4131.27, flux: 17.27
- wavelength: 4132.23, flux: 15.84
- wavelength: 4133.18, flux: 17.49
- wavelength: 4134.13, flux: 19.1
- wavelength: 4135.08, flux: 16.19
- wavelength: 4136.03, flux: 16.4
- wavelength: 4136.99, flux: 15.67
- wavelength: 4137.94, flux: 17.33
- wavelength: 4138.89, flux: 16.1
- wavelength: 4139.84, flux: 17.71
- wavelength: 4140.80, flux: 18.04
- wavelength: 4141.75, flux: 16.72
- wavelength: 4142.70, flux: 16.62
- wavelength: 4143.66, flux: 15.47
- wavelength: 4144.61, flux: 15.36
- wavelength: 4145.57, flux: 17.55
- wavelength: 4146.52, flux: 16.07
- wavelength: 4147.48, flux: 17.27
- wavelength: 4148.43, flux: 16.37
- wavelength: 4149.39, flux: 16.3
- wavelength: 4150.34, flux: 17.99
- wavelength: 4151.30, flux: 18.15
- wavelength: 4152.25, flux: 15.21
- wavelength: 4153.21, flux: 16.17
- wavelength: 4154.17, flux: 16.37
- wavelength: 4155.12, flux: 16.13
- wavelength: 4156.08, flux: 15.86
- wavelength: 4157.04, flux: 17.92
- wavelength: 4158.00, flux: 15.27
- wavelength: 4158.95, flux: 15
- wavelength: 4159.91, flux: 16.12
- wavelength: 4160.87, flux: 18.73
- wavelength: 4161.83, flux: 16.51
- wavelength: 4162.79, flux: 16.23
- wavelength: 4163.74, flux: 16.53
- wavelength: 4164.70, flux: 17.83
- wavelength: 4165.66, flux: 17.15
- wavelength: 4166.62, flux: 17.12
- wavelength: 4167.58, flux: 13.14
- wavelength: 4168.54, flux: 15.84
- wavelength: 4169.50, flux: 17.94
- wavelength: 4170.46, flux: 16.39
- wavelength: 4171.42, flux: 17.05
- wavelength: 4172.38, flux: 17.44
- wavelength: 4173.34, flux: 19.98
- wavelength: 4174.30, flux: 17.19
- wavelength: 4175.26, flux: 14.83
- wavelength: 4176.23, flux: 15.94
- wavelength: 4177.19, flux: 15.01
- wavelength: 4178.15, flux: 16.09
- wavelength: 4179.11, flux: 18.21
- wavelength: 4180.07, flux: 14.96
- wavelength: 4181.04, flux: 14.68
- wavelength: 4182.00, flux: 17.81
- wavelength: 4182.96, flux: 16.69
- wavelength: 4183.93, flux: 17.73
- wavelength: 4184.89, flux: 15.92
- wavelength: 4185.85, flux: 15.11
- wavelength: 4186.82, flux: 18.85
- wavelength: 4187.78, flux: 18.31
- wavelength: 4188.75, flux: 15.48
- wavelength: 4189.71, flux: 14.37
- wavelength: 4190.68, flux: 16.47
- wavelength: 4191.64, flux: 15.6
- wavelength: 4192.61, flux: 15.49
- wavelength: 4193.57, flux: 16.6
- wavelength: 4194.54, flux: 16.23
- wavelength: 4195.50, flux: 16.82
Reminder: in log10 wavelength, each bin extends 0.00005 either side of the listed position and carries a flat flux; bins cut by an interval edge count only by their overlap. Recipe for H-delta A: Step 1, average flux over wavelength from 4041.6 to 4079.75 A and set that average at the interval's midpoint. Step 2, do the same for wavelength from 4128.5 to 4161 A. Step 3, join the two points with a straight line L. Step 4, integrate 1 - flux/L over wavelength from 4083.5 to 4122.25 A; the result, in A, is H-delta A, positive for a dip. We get 5.0 A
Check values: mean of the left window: 15.8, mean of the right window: 16.7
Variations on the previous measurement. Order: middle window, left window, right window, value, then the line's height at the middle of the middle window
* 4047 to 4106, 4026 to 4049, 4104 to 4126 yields 4.2 A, 16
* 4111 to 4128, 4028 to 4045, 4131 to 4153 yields 1.0 A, 16.9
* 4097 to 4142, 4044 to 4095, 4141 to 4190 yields 3.3 A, 16.1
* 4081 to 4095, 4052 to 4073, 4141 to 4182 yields 0.3 A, 15.9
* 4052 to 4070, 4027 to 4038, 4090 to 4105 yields -0.2 A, 15.4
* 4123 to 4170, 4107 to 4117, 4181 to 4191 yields -3.5 A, 15.5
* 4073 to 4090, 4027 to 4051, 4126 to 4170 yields 1.3 A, 16.9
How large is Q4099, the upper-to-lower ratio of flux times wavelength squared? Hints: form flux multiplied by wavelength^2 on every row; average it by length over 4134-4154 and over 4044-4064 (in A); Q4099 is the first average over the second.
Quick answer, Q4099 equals 1.10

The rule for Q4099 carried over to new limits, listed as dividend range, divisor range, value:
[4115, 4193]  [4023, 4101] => 1.09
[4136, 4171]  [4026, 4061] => 1.05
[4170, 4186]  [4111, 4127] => 1.08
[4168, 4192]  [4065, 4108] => 1.20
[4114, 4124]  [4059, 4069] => 1.02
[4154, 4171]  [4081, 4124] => 1.19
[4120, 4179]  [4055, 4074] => 1.10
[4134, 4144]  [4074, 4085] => 1.11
